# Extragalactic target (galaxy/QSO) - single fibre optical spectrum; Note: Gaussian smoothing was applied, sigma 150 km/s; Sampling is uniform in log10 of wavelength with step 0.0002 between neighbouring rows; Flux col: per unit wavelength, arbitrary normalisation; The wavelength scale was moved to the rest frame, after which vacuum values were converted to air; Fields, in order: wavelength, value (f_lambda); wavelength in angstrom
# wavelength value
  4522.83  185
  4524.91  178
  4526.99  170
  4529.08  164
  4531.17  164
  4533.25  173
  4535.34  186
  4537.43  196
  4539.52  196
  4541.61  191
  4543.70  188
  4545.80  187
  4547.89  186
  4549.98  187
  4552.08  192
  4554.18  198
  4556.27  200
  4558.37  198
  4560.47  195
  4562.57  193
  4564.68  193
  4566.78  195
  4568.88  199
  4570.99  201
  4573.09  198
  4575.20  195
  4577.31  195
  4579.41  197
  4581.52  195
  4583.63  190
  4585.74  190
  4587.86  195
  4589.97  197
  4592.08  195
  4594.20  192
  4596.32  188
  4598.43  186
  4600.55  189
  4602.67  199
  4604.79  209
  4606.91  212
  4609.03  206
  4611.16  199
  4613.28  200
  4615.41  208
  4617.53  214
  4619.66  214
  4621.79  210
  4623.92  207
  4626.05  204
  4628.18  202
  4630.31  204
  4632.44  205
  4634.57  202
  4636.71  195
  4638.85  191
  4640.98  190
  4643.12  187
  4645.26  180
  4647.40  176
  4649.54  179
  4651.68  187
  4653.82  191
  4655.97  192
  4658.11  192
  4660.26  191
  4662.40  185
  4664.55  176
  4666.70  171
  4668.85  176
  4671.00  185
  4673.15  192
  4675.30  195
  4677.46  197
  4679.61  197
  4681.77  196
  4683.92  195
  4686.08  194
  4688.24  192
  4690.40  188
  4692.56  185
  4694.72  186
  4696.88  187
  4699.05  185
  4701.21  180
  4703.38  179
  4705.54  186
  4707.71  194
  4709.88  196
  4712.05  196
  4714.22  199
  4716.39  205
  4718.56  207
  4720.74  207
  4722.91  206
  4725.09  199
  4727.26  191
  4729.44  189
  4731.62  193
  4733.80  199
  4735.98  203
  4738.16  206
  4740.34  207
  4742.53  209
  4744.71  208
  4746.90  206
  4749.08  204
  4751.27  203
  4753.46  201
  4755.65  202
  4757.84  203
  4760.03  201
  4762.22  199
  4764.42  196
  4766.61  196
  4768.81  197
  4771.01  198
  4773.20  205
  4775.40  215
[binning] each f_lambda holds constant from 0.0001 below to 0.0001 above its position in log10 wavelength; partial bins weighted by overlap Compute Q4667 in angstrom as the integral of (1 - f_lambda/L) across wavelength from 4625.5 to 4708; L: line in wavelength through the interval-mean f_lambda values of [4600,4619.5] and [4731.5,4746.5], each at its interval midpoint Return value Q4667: 6.2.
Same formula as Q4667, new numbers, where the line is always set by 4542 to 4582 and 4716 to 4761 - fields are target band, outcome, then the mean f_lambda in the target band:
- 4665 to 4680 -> 1.0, 187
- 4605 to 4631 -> -1.3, 207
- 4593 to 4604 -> 0.3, 191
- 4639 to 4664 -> 1.5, 186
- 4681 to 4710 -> 1.7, 188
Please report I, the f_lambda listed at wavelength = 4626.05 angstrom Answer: 204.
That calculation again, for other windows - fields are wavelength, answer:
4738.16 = 206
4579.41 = 197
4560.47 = 195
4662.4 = 185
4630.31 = 204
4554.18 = 198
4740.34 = 207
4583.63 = 190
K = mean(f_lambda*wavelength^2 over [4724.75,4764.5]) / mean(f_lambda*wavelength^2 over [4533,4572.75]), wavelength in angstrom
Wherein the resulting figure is 1.13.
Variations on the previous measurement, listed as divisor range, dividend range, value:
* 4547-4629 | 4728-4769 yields 1.09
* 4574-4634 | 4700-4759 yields 1.05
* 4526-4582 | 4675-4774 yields 1.12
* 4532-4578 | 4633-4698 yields 1.03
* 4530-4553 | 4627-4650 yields 1.08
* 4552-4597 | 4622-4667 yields 1.01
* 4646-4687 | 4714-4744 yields 1.10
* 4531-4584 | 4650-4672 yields 1.00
